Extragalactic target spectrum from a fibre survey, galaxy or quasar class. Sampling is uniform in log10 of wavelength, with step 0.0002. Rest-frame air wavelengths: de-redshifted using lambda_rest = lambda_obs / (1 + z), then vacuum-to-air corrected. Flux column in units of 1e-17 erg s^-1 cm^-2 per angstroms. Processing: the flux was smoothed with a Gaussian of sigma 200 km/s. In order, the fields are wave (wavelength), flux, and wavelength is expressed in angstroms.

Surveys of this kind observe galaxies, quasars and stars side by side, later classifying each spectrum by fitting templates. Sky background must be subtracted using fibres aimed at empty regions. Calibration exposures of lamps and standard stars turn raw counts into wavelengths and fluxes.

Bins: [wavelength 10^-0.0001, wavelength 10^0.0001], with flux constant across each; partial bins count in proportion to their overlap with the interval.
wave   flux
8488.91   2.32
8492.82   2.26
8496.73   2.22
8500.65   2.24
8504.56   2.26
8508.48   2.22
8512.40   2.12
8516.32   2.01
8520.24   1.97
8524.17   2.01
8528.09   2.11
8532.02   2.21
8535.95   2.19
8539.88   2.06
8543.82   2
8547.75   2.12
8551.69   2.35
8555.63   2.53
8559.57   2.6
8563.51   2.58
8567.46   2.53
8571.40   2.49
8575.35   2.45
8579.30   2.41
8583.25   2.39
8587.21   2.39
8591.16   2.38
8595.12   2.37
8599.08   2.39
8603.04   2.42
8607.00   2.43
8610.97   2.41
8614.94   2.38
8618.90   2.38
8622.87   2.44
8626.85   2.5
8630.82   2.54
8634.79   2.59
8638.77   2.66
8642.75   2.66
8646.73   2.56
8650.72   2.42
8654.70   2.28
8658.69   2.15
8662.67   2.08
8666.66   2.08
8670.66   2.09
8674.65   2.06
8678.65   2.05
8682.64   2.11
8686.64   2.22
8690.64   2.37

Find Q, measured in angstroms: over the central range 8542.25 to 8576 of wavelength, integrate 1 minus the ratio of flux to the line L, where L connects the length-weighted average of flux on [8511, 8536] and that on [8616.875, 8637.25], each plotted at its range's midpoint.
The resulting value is -2.8 angstroms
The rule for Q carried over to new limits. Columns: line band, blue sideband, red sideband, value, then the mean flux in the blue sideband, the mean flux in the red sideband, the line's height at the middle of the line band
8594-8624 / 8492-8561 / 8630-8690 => -1.9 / 2.19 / 2.3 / 2.26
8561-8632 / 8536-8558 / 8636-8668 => -4.6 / 2.22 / 2.37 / 2.29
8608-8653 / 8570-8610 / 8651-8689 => -4.5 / 2.41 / 2.14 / 2.27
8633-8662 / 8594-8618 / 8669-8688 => -2.9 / 2.4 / 2.1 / 2.23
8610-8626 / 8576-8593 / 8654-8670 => -0.9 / 2.4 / 2.13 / 2.28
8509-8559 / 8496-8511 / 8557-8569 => 5.2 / 2.23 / 2.57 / 2.4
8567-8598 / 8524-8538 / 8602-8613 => -1.2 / 2.15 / 2.42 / 2.33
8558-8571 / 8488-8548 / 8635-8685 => -2.2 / 2.14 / 2.28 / 2.19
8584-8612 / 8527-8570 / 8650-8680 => -2.0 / 2.3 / 2.14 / 2.24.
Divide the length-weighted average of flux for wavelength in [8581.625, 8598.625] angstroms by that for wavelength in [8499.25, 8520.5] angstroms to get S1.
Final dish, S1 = 1.11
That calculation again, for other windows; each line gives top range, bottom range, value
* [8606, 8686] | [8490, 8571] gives 1.05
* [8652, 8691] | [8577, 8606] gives 0.90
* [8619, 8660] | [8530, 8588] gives 1.05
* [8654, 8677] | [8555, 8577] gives 0.83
